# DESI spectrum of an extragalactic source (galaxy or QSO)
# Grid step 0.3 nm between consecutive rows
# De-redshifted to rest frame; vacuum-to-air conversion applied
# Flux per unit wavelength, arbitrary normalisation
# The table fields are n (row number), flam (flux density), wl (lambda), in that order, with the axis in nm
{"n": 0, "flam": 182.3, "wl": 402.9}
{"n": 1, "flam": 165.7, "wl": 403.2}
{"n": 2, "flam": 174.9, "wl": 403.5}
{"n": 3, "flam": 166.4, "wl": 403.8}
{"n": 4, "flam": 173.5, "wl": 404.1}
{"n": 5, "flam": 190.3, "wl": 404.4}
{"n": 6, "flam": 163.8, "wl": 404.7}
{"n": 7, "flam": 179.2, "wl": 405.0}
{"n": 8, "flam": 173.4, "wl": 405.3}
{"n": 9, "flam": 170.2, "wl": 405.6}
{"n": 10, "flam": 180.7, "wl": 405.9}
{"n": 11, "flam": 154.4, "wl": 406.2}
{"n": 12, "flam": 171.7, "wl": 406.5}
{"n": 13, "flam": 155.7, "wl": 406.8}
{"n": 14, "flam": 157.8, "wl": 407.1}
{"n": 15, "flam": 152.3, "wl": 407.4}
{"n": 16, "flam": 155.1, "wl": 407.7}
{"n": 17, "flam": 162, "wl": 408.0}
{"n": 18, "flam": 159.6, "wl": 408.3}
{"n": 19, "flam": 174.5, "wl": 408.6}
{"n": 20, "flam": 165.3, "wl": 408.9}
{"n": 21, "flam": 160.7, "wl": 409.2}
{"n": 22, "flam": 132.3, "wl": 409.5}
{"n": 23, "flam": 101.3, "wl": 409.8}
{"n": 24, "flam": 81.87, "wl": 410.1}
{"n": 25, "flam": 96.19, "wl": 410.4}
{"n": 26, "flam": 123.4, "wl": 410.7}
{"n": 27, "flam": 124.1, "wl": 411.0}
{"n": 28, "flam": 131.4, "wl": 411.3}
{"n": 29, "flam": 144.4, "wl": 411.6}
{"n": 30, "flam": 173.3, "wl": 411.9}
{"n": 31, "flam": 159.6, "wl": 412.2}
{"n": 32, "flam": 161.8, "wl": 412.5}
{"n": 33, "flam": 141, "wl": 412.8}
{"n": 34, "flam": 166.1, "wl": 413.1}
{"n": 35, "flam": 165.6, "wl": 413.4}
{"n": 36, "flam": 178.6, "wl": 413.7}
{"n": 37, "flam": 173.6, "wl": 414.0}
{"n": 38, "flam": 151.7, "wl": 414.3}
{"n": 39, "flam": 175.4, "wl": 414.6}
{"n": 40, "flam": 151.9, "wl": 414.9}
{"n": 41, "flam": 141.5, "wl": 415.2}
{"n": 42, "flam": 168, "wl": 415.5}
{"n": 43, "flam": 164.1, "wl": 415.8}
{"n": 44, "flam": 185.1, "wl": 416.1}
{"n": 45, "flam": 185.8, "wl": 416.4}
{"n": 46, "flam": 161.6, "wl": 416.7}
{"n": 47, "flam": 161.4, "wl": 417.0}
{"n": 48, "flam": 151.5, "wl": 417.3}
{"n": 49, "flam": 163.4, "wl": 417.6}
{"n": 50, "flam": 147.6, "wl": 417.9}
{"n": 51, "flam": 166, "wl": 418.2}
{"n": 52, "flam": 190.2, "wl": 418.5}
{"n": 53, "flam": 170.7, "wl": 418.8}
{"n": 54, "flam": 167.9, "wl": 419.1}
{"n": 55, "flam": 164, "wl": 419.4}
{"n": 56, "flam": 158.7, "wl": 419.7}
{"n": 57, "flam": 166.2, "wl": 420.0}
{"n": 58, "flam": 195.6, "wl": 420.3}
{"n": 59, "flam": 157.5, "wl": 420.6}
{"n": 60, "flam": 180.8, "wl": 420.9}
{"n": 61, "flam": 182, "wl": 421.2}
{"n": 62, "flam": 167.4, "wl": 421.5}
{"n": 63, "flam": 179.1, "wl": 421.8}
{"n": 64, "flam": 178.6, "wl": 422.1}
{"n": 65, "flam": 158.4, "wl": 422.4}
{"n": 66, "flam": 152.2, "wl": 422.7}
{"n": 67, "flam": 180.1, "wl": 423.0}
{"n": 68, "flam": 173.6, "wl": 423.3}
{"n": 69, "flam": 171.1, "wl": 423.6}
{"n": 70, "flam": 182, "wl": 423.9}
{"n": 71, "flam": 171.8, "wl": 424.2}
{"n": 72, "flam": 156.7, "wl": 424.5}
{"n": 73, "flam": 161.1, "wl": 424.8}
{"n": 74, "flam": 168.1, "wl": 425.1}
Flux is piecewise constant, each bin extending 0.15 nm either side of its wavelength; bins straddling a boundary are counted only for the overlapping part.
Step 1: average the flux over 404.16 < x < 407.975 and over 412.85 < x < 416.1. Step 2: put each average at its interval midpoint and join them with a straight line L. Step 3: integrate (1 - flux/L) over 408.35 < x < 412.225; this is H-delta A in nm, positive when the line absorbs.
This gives 0.69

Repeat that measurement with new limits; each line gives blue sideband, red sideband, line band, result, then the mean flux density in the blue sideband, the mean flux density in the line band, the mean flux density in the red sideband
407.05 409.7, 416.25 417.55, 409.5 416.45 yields 0.54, 157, 149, 165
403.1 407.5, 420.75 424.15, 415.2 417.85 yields 0.10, 169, 165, 173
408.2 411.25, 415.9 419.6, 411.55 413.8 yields -0.26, 131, 162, 168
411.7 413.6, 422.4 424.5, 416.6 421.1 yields -0.03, 161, 167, 170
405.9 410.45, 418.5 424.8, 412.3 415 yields -0.10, 148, 163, 171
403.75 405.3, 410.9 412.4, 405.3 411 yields 0.50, 175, 148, 148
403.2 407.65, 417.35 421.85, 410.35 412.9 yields 0.42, 168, 141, 170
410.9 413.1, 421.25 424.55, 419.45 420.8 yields -0.03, 150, 170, 171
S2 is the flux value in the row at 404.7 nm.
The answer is 163.8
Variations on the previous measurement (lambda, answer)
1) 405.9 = 180.7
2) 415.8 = 164.1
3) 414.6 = 175.4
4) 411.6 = 144.4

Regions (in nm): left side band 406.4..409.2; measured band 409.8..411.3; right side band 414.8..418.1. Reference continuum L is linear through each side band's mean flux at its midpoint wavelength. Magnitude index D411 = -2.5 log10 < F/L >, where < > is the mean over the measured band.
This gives 0.43 mag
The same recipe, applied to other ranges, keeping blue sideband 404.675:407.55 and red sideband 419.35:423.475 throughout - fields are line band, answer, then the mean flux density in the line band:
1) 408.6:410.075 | 0.20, 139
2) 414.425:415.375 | 0.08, 156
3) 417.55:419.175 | 0.01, 168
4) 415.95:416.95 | -0.04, 176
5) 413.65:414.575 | 0.01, 168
